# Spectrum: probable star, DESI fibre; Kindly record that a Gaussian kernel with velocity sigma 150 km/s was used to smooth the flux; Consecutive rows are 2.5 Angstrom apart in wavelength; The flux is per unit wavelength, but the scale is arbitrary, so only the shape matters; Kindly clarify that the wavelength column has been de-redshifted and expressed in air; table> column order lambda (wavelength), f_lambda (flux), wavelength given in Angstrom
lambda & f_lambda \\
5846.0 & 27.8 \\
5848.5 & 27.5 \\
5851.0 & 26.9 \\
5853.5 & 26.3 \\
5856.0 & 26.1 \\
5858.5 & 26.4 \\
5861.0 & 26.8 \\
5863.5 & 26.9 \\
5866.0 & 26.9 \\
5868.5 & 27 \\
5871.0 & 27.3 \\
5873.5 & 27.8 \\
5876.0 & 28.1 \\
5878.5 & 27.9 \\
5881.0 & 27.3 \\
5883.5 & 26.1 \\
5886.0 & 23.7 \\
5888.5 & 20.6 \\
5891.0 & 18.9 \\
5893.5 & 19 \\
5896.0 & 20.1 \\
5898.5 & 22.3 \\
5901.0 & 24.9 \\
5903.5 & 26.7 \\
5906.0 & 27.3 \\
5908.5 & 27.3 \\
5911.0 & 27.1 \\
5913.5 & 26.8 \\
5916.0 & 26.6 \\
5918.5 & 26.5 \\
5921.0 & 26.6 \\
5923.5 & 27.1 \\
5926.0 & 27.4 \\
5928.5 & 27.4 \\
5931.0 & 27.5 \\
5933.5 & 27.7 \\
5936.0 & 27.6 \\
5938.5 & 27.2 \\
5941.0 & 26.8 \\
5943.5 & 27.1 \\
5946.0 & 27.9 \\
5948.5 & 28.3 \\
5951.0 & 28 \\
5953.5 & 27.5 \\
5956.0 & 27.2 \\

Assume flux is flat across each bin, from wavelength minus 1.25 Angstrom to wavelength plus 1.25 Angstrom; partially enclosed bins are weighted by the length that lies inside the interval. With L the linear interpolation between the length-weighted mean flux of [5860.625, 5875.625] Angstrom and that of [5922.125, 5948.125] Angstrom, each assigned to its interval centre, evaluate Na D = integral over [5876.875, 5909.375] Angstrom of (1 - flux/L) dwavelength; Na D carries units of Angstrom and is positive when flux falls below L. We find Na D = 3.88 Angstrom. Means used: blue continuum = 27.2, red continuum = 27.4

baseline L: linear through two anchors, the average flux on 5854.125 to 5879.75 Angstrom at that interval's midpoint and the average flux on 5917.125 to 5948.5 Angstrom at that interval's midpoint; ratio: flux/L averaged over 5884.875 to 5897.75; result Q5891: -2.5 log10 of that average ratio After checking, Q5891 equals 0.31 mag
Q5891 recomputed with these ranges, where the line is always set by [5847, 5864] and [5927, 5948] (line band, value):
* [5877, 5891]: 0.10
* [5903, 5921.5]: 0.01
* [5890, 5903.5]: 0.25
